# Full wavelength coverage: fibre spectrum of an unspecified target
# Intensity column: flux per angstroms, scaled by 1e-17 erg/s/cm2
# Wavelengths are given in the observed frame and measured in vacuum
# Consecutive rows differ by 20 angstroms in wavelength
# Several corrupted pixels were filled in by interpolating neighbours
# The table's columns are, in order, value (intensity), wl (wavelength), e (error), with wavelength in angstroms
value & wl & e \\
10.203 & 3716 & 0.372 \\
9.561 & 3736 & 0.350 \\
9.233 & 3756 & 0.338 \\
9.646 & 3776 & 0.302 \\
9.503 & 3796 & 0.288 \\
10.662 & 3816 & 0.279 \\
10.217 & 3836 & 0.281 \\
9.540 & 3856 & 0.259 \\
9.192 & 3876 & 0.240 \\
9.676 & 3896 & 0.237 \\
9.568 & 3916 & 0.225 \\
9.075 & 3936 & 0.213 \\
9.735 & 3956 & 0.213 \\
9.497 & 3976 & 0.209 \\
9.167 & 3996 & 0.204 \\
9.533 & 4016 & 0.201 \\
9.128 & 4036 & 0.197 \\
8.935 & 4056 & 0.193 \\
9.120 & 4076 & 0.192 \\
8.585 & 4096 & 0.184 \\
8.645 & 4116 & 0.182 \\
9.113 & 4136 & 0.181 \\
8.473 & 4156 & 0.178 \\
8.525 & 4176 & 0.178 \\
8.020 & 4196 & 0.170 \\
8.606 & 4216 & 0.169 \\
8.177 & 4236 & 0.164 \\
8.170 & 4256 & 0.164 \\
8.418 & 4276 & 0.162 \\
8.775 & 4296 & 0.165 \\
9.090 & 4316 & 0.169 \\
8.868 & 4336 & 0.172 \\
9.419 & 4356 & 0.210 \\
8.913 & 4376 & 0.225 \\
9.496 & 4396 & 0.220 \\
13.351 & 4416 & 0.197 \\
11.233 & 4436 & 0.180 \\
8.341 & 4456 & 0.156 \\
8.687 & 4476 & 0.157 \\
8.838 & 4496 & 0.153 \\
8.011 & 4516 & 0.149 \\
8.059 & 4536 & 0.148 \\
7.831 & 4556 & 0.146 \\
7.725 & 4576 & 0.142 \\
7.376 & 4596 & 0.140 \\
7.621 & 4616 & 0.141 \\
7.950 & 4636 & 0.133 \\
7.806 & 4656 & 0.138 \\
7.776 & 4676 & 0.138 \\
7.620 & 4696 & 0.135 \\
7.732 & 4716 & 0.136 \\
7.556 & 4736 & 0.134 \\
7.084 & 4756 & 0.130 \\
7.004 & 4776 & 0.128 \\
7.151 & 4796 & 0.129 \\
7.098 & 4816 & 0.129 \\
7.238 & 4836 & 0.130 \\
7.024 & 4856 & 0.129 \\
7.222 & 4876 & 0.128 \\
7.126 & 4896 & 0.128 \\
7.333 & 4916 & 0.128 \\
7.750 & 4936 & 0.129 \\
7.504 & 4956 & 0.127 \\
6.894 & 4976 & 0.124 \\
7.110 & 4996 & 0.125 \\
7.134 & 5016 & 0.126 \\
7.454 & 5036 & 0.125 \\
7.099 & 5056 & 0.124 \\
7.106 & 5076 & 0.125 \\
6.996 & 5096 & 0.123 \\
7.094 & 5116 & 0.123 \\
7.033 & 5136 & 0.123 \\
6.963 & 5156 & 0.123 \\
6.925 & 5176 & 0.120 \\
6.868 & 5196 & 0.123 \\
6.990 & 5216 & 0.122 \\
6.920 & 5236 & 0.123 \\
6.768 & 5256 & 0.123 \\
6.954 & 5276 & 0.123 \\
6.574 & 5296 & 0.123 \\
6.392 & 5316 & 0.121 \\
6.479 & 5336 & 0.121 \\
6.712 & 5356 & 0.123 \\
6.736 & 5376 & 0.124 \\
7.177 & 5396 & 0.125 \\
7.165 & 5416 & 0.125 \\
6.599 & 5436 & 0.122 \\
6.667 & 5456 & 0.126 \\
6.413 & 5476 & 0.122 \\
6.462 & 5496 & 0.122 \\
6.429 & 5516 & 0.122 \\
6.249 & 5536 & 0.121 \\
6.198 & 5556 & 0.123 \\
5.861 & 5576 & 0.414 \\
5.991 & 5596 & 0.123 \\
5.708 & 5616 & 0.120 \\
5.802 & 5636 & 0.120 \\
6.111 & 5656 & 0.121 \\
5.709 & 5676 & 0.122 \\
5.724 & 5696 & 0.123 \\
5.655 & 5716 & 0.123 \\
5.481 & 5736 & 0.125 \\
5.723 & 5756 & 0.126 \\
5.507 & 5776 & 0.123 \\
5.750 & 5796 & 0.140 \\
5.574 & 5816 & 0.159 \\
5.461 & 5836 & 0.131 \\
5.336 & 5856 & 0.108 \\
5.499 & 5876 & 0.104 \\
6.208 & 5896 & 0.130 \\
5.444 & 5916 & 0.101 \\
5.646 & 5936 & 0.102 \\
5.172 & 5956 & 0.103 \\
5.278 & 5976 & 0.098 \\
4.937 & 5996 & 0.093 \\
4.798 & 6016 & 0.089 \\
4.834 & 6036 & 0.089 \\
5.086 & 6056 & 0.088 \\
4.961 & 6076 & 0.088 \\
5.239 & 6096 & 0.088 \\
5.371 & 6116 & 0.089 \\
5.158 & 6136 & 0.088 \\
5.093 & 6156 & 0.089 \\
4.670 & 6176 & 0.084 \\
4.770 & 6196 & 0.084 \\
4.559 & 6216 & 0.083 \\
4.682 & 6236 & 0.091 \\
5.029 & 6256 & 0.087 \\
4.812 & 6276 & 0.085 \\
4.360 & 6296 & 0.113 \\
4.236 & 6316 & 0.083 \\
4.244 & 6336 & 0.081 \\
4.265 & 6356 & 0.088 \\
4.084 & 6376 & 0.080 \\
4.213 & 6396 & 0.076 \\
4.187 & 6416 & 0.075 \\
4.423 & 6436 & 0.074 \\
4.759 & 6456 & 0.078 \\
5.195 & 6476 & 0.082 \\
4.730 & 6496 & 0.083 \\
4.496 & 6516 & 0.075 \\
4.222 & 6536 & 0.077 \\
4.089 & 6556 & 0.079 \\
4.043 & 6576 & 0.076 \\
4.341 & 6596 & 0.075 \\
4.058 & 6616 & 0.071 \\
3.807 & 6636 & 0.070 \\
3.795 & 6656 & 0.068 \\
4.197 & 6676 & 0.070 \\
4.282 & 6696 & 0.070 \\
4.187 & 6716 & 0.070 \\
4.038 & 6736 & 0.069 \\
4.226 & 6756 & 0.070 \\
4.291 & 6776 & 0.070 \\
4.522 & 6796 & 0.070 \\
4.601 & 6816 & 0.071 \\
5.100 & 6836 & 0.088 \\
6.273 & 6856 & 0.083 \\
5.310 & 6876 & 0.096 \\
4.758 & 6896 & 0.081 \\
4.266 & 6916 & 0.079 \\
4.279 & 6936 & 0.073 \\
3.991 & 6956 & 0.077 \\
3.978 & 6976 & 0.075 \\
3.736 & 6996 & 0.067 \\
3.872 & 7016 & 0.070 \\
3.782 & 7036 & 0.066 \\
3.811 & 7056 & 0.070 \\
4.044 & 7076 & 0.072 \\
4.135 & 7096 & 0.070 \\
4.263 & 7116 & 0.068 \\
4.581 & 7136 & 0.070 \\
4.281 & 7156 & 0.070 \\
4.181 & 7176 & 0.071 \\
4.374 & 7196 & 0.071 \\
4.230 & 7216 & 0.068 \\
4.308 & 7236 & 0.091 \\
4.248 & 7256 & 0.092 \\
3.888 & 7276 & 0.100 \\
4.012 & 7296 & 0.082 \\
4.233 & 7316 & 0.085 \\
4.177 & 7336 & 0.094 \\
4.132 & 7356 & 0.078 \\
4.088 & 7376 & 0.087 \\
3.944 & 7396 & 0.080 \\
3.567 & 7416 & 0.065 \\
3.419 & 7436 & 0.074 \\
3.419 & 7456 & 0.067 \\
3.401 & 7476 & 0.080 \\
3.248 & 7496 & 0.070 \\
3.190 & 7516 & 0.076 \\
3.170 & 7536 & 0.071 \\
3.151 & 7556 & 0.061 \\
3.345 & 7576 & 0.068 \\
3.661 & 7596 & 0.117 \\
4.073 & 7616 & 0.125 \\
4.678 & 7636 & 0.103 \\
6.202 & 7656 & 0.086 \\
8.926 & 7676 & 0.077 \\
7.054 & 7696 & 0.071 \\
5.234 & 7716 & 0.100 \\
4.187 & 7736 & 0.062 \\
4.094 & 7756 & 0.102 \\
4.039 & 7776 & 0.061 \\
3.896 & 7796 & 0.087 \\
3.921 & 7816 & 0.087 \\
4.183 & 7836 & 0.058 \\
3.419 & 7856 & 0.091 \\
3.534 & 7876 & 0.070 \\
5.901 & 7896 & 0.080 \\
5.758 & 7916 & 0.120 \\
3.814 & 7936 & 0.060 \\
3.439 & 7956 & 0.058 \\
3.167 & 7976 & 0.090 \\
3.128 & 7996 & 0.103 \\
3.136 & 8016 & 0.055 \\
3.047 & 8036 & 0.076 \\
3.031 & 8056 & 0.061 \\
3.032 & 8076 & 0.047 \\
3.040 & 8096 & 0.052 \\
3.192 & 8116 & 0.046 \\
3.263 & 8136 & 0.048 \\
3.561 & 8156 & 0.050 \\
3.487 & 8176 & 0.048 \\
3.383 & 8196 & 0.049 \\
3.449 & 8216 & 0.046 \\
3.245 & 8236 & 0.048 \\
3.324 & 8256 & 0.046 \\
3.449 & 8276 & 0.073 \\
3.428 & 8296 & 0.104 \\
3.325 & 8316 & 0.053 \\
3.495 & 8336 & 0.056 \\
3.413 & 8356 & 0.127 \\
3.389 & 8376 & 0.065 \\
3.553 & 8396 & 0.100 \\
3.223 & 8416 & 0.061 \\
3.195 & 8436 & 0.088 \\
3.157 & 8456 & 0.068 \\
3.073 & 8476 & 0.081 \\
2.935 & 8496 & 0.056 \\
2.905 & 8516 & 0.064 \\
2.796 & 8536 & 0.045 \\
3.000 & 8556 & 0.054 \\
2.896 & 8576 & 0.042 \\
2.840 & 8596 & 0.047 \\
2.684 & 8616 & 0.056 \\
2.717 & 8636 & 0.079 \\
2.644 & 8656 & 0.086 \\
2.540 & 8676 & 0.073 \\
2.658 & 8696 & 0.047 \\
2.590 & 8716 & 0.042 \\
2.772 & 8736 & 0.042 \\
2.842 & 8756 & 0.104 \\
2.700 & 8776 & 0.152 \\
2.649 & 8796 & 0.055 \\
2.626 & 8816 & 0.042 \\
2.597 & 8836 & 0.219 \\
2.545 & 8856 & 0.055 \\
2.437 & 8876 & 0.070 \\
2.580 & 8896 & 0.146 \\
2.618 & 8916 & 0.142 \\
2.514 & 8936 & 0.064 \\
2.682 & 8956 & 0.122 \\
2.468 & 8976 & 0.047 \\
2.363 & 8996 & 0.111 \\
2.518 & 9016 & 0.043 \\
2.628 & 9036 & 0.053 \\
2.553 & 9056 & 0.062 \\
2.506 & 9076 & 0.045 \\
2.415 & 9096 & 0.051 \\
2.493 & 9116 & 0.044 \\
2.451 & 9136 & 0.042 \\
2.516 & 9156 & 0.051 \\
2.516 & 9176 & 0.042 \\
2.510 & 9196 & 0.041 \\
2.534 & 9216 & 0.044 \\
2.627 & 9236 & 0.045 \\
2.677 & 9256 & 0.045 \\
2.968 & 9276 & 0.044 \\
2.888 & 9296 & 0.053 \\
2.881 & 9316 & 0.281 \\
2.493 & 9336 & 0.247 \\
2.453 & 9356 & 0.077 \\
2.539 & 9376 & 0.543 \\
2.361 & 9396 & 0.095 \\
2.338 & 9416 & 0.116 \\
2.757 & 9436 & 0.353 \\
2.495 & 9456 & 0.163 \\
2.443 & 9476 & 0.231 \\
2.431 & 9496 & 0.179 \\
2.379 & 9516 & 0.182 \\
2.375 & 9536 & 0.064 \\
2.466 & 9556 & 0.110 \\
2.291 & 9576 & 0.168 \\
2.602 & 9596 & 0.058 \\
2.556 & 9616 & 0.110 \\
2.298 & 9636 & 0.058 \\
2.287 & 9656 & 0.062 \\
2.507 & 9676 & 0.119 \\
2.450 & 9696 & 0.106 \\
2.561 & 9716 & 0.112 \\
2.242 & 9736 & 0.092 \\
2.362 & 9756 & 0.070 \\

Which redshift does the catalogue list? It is 0.58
